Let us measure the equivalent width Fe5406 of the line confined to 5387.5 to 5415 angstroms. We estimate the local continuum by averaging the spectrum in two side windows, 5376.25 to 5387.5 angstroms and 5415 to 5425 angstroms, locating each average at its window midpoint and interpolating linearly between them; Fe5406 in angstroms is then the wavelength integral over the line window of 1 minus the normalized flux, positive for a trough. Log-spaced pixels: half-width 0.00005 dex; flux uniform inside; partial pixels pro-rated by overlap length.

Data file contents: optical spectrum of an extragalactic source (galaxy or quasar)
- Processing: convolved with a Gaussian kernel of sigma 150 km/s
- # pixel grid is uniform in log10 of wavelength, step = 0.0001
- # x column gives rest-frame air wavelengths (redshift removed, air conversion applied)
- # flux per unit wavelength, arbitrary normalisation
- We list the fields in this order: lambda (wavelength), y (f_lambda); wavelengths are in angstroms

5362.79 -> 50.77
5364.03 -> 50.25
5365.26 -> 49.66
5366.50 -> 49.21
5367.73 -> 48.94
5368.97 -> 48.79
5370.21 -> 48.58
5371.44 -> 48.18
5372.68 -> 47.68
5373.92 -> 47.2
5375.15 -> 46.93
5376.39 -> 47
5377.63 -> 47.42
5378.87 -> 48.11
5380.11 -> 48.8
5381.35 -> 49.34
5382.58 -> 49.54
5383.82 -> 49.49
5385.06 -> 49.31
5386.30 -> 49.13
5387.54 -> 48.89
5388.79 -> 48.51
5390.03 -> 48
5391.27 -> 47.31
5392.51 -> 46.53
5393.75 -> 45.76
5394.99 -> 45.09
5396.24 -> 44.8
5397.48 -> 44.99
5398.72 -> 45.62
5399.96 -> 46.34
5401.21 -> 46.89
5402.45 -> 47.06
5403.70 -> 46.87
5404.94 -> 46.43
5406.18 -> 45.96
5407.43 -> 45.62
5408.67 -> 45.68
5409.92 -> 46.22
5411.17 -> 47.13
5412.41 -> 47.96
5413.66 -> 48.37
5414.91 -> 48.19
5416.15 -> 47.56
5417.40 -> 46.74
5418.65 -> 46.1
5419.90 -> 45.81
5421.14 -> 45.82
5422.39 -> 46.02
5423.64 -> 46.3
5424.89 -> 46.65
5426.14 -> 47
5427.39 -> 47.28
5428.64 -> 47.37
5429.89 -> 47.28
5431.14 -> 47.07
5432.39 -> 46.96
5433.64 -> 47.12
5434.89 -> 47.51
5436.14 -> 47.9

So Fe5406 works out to 0.6 angstroms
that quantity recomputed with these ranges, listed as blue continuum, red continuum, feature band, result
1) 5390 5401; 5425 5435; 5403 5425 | -0.01 angstroms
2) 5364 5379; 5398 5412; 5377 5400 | -0.12 angstroms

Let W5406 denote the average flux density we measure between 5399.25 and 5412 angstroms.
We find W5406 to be 46.4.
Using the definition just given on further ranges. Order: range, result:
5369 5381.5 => 47.9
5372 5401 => 47.5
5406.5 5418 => 47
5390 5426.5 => 46.5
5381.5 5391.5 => 48.9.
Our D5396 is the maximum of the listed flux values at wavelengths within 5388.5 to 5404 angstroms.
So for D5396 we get 48.51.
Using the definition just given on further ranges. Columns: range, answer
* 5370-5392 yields 49.54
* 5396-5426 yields 48.37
